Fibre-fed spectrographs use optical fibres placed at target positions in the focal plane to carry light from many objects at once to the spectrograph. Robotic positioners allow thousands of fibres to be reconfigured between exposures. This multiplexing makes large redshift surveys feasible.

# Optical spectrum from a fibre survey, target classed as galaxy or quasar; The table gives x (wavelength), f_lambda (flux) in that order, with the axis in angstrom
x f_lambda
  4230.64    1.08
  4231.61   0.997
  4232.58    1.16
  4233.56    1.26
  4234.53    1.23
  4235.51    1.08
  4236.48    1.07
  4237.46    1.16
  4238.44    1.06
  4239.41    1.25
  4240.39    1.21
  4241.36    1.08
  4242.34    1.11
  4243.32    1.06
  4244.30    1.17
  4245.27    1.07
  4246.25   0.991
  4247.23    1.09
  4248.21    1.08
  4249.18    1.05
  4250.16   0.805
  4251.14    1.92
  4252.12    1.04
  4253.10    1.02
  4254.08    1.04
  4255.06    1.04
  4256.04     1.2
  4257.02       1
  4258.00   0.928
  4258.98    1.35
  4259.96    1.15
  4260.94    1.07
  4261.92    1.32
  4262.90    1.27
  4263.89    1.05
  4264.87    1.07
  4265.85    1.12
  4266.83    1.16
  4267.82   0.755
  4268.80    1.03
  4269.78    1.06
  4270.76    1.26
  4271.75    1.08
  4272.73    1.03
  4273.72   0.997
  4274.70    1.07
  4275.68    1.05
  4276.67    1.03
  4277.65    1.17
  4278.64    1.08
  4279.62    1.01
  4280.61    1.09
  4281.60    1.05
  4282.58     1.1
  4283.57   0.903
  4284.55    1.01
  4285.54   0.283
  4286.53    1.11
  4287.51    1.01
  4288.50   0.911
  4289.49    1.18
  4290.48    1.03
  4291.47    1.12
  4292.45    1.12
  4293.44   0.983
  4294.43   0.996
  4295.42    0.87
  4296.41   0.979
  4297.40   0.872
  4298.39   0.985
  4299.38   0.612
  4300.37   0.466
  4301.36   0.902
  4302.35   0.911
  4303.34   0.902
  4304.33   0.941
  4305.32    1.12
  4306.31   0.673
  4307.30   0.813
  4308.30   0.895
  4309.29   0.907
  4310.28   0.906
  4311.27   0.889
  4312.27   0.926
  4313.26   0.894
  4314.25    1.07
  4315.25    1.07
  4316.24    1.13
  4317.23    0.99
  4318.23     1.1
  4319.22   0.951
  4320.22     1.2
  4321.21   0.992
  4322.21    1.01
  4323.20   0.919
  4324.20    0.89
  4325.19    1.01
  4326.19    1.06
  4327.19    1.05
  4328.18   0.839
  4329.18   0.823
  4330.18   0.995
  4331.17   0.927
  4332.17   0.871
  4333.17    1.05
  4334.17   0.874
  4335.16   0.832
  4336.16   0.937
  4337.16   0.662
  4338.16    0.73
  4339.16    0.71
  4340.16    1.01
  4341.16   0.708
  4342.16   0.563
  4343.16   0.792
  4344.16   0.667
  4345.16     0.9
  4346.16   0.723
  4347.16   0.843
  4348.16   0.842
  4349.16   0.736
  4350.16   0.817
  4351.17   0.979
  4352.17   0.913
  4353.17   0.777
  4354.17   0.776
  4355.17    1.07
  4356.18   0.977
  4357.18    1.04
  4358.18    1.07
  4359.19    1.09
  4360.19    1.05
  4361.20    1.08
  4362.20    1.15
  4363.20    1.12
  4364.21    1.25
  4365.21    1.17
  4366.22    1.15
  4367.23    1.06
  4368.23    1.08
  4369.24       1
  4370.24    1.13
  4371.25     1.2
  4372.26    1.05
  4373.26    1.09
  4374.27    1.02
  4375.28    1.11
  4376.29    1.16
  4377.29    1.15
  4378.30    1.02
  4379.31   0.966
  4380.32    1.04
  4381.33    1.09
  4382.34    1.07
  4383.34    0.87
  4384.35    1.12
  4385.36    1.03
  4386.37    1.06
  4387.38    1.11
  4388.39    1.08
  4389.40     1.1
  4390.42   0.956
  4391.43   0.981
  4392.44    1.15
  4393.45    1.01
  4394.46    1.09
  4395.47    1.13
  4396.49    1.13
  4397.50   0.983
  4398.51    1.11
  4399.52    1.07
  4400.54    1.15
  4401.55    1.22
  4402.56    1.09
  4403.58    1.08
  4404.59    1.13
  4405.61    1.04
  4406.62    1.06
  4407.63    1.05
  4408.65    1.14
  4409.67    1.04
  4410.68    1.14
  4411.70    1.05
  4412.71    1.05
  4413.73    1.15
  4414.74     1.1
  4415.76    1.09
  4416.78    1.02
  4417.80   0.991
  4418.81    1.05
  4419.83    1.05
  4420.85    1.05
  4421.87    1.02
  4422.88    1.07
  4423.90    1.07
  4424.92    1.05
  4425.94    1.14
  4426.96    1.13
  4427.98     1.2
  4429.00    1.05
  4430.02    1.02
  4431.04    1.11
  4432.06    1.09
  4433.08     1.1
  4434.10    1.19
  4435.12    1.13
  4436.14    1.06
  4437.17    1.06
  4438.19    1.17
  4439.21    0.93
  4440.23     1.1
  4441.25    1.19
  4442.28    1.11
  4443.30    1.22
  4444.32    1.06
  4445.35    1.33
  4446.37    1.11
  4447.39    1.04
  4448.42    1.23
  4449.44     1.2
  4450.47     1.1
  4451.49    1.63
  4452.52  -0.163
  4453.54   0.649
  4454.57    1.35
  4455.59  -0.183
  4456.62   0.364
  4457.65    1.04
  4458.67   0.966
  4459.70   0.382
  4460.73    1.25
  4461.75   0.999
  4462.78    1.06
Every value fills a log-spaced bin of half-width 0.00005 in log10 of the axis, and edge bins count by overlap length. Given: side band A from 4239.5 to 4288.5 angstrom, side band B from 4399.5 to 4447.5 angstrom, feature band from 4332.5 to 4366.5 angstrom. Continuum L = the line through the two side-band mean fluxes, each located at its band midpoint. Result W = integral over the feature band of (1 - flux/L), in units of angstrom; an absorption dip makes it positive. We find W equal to 5.44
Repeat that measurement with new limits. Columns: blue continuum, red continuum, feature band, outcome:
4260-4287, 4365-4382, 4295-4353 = 9.6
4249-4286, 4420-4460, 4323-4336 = 1.4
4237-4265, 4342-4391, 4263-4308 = 4.6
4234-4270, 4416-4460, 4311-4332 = 1.7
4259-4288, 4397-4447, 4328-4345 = 3.9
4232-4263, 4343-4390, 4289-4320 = 3.8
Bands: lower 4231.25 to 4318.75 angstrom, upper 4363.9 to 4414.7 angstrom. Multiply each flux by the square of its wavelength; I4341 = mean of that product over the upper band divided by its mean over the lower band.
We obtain 1.1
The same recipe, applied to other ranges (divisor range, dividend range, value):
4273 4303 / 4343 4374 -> 1.06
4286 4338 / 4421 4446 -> 1.24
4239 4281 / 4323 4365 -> 0.86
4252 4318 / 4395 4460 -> 1.11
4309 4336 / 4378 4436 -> 1.15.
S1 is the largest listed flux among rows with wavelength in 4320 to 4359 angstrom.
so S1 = 1.2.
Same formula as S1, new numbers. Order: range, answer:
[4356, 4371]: 1.25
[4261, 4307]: 1.32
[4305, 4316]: 1.12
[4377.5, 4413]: 1.22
